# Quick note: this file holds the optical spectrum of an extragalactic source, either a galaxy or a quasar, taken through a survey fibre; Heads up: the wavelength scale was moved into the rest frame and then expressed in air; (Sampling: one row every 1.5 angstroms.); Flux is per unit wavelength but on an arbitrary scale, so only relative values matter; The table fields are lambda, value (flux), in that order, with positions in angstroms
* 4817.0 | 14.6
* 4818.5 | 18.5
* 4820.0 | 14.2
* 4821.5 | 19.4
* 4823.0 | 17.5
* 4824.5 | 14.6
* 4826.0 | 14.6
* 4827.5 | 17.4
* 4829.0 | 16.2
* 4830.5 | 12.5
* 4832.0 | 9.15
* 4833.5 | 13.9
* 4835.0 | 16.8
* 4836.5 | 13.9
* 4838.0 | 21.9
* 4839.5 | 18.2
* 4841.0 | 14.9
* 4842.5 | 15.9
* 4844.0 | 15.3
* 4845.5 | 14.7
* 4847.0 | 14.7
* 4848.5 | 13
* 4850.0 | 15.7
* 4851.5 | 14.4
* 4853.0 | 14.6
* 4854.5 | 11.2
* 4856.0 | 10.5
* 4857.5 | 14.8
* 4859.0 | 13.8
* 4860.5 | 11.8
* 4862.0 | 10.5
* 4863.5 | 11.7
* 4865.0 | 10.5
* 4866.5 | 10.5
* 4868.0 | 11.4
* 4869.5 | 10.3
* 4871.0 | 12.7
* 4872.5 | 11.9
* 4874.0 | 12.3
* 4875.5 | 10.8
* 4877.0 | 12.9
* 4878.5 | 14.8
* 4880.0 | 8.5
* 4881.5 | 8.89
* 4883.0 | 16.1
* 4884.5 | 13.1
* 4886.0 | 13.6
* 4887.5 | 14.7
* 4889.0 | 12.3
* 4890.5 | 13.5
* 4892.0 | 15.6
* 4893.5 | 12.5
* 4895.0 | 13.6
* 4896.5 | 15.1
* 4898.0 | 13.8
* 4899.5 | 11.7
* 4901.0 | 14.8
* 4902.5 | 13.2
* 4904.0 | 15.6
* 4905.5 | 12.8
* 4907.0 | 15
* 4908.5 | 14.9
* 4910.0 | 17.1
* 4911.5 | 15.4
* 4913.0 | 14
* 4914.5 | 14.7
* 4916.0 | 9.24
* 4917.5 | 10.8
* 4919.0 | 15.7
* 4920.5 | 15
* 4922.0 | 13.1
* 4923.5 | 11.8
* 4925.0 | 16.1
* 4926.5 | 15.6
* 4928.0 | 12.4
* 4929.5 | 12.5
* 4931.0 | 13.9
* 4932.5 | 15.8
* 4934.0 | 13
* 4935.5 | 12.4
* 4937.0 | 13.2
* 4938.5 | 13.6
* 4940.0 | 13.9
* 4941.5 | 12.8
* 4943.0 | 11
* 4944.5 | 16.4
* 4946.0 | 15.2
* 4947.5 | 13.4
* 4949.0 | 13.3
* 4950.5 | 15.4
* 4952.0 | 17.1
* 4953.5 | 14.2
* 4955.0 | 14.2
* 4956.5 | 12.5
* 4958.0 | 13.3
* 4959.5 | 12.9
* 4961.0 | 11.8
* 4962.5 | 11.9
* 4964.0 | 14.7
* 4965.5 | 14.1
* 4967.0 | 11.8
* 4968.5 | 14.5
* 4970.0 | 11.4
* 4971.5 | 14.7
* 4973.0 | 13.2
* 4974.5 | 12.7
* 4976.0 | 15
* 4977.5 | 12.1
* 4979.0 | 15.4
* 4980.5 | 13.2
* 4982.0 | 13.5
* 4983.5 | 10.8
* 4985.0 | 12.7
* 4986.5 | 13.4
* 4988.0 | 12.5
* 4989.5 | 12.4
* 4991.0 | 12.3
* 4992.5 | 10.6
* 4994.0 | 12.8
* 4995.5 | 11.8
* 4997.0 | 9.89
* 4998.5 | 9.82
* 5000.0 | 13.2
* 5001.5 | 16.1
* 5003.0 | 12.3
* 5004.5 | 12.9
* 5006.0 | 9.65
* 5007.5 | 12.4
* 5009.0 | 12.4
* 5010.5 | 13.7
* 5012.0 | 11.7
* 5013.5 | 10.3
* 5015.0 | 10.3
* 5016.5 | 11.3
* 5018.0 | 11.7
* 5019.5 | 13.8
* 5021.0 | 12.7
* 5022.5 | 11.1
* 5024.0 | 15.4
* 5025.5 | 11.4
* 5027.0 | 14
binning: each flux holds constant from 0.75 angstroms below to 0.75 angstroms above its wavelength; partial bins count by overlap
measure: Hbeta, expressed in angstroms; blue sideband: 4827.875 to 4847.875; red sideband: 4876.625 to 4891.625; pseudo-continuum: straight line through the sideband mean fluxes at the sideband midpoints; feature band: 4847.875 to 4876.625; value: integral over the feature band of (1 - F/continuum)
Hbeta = 3.69 angstroms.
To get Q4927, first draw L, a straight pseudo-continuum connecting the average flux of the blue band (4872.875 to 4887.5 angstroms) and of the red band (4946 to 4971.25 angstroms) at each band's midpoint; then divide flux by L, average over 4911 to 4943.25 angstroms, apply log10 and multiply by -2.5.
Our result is -0.028 mag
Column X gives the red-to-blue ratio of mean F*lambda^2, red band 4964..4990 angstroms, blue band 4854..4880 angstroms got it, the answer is 1.17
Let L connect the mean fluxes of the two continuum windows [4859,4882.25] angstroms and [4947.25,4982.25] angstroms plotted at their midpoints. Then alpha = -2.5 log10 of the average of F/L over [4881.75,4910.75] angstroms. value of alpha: -0.17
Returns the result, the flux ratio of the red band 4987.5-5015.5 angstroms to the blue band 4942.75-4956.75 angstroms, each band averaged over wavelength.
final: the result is 0.83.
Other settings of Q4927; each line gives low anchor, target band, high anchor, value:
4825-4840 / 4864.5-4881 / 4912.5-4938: 0.26 mag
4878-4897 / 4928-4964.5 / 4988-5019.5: -0.09 mag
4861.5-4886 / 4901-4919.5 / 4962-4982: -0.14 mag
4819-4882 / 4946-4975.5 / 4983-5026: -0.08 mag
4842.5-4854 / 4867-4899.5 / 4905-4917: 0.13 mag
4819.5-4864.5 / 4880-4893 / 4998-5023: 0.06 mag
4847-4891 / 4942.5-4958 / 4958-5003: -0.13 mag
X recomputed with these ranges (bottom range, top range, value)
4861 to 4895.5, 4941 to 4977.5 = 1.15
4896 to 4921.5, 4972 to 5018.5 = 0.91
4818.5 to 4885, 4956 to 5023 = 0.96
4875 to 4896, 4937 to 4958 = 1.11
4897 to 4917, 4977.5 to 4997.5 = 0.92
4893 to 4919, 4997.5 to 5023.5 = 0.91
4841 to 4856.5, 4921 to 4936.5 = 1.00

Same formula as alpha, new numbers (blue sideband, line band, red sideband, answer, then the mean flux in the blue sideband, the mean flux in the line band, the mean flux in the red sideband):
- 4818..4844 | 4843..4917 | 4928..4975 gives 0.13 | 15.8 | 13.2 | 13.6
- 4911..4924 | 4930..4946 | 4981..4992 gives -0.05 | 13.3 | 13.7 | 12.5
